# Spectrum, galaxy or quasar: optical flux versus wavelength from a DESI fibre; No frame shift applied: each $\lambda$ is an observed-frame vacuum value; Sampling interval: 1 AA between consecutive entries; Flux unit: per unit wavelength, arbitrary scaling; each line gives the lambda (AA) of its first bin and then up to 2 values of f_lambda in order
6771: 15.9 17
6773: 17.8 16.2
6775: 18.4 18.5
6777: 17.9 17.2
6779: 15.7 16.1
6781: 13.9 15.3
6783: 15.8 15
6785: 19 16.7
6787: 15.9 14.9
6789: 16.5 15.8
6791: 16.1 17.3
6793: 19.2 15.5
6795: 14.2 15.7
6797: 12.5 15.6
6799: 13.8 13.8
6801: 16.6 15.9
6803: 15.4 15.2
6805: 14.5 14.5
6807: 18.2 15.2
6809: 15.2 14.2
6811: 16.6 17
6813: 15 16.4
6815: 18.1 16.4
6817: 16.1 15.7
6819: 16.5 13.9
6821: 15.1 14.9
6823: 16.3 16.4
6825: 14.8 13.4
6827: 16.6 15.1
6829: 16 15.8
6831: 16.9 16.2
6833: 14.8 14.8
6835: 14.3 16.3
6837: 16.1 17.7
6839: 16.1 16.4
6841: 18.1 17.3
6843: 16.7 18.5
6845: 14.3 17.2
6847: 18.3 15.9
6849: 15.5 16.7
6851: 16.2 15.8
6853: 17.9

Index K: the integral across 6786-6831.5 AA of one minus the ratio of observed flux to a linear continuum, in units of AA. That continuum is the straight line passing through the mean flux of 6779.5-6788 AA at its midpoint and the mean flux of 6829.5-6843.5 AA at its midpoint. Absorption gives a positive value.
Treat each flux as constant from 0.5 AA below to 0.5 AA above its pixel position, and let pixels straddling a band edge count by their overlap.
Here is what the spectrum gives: 1.1 AA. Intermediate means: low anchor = 15.9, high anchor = 16.2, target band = 15.7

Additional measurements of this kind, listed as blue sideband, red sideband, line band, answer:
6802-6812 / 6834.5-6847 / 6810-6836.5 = 0.6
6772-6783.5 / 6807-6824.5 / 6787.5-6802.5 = 0.7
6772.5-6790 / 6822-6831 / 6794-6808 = 0.9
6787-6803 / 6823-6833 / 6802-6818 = -0.3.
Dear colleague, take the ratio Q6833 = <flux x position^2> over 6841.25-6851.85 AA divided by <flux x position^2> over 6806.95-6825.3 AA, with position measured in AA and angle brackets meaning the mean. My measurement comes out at 1.06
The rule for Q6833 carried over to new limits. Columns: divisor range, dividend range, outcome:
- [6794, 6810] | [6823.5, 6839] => 1.05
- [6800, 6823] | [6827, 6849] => 1.05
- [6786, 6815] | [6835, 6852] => 1.07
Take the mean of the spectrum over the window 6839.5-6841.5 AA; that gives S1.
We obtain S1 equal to 17.2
